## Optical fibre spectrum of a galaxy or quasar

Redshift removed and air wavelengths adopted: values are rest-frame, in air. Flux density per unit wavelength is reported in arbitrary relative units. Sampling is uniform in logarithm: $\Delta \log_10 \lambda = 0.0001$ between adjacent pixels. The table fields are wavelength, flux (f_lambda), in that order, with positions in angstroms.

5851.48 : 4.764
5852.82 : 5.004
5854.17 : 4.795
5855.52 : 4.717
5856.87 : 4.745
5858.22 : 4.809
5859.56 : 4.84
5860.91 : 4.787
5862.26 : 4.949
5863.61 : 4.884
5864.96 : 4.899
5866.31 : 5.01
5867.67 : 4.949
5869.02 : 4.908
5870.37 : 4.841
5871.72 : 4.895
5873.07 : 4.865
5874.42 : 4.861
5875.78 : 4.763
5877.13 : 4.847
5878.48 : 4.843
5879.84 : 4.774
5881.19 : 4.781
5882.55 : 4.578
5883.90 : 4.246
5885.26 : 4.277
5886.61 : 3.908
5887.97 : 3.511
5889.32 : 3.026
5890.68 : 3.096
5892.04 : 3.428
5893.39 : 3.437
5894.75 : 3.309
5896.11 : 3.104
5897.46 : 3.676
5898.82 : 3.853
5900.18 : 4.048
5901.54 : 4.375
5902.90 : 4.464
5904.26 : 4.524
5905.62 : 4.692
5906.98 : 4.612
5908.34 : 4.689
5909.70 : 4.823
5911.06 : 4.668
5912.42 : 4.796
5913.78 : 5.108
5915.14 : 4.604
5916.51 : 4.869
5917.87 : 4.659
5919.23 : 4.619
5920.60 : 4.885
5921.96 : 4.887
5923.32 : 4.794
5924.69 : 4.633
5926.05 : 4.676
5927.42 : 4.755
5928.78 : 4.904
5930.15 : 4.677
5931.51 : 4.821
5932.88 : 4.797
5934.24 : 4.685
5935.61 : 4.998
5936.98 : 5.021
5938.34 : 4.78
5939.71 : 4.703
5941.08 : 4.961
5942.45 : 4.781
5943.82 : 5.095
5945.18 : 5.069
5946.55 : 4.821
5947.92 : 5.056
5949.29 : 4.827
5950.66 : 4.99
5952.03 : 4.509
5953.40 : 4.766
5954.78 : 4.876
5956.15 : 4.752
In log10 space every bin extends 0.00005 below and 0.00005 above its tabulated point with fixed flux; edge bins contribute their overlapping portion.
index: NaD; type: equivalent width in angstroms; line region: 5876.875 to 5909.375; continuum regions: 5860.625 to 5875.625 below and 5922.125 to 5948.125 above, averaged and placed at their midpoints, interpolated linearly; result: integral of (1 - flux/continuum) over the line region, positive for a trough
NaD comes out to 5.25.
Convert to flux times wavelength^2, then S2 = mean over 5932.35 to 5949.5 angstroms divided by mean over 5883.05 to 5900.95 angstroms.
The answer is 1.4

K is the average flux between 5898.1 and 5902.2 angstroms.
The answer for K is 4.08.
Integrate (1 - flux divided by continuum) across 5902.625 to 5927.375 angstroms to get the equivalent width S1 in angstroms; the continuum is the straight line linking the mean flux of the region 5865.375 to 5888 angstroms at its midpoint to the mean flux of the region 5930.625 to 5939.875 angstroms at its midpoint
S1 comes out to 0.3 angstroms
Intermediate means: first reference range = 4.67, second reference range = 4.84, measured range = 4.73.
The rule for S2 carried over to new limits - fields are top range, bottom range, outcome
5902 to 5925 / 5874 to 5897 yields 1.18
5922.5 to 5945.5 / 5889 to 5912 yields 1.22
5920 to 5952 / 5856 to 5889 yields 1.06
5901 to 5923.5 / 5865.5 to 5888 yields 1.02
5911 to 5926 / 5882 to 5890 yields 1.23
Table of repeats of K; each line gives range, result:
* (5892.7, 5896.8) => 3.29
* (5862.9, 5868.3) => 4.93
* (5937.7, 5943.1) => 4.8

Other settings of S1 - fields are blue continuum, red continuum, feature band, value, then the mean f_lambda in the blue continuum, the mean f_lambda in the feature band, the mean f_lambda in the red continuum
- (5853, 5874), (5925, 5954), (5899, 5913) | 0.9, 4.86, 4.54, 4.84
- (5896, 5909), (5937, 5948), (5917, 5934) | -0.5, 4.25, 4.76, 4.91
